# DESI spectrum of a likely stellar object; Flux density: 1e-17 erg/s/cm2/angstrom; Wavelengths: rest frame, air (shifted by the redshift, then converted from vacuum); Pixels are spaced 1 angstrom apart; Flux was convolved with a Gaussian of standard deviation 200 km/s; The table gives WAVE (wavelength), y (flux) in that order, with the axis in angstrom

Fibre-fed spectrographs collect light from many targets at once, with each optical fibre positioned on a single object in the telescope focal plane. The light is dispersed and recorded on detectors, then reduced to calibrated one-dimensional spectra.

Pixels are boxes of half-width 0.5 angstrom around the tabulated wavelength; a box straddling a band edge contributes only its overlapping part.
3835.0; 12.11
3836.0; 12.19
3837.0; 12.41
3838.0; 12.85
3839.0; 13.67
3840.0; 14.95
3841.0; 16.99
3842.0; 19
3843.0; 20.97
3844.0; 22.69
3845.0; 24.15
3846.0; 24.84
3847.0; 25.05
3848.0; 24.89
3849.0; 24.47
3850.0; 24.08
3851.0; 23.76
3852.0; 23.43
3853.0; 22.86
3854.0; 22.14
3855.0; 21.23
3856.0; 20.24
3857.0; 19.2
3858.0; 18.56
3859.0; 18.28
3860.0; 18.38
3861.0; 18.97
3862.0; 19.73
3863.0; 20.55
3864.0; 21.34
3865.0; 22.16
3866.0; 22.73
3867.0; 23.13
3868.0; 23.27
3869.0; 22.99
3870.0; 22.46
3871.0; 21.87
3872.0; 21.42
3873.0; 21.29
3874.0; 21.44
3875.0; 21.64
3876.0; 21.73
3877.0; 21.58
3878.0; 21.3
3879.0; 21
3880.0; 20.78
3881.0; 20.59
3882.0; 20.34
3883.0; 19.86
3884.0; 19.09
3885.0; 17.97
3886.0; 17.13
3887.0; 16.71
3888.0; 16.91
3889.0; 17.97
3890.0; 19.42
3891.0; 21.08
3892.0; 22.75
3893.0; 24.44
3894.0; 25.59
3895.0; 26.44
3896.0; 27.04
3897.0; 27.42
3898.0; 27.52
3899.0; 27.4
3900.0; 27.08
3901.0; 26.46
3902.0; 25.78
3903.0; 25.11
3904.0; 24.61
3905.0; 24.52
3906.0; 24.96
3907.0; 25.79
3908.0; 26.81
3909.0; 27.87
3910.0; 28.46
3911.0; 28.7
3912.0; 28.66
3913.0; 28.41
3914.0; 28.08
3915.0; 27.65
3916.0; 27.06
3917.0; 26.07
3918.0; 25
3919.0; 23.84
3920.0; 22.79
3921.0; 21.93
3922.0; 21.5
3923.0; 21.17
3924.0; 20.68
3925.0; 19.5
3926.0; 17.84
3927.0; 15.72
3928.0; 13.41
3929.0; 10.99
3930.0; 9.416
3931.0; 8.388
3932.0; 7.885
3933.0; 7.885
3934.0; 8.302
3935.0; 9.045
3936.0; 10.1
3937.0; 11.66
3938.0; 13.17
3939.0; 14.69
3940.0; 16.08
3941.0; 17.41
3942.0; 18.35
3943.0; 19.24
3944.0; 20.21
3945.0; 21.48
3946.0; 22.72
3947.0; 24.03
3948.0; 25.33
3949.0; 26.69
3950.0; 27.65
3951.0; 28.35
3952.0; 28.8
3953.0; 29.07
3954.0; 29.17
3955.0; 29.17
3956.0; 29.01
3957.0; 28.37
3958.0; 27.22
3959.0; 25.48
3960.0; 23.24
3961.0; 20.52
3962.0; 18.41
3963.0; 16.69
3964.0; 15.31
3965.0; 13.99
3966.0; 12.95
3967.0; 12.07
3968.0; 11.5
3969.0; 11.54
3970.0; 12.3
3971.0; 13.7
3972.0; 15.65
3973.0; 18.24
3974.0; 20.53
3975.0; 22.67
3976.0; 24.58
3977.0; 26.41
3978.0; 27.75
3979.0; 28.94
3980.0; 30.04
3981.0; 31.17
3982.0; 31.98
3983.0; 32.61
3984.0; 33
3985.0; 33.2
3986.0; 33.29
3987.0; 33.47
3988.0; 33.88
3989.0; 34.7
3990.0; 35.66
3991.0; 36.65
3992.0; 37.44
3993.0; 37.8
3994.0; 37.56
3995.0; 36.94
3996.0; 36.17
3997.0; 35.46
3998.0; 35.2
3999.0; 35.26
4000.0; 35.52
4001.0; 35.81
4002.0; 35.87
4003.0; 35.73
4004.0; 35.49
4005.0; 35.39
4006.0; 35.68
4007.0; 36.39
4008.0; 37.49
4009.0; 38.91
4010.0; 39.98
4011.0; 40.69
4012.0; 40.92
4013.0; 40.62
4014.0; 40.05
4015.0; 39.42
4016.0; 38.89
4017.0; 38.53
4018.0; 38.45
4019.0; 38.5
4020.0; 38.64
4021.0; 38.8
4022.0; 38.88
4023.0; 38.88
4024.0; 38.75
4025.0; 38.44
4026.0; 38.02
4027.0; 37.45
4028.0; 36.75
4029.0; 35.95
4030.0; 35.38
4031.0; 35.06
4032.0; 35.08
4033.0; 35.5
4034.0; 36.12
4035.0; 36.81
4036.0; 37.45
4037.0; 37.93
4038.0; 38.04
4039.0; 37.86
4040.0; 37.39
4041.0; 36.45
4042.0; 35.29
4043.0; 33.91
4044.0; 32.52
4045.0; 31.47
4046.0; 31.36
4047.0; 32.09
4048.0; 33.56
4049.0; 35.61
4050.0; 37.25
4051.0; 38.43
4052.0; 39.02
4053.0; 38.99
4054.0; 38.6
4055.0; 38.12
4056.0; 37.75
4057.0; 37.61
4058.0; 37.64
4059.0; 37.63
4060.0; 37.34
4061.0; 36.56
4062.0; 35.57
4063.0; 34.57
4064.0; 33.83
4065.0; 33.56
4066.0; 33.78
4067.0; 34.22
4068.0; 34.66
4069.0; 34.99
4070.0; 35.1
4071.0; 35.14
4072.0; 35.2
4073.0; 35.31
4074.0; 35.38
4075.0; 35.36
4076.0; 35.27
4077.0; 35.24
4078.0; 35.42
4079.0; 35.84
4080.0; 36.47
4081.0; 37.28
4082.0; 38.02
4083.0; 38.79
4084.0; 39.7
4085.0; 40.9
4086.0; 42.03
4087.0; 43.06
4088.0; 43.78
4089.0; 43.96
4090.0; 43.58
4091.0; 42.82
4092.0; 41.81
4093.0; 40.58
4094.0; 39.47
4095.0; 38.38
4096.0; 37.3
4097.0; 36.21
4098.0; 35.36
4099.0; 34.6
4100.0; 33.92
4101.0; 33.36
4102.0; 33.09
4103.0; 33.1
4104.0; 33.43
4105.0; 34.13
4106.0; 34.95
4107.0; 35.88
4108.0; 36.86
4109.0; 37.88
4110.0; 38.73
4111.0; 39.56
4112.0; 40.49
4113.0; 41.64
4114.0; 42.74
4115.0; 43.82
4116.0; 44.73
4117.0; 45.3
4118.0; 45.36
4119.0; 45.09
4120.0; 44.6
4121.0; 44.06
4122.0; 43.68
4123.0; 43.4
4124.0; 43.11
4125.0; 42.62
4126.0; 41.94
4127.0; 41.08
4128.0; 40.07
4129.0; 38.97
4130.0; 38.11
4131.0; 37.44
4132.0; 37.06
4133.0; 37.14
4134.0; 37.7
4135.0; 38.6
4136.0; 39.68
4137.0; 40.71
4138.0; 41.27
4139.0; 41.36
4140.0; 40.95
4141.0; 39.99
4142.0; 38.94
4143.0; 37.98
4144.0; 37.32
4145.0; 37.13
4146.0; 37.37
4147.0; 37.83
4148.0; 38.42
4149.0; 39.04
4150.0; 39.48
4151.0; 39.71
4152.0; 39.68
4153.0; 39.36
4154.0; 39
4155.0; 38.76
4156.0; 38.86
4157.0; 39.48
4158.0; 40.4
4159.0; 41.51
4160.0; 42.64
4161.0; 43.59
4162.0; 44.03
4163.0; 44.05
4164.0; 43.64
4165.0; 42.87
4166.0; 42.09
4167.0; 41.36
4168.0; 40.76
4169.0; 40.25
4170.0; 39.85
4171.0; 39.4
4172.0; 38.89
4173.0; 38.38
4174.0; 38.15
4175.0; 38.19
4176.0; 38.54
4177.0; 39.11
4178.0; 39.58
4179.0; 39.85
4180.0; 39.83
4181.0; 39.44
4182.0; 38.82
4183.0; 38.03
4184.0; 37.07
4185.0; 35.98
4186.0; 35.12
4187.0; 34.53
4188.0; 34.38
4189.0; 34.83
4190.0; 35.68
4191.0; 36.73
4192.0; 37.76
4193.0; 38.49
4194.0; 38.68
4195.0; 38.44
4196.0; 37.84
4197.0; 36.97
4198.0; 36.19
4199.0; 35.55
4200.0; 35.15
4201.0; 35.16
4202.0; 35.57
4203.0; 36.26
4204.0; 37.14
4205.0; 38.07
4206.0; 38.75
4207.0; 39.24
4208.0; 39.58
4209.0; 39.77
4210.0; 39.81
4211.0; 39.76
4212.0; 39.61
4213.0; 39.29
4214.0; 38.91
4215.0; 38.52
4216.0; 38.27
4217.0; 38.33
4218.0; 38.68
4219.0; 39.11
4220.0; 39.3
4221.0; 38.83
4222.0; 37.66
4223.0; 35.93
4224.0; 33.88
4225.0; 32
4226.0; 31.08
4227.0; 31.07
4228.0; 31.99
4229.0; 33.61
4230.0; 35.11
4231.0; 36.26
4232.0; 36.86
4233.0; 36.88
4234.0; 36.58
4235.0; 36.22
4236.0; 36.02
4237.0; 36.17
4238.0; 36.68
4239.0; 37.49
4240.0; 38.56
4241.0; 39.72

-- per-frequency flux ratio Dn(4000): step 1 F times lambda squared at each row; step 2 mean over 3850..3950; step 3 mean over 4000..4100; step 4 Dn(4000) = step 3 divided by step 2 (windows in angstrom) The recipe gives 1.90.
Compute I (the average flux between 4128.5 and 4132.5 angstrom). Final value 37.9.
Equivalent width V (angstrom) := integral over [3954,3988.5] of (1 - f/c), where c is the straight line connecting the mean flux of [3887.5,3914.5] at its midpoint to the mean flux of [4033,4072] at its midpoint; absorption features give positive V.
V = 7.7 angstrom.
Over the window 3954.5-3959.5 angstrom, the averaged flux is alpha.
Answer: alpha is 27.9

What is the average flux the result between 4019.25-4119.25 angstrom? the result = 37.4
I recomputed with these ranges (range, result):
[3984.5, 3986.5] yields 33.2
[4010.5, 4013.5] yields 40.7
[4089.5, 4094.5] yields 41.7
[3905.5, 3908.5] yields 25.9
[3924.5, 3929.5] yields 15.5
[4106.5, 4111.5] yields 37.8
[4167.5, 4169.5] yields 40.5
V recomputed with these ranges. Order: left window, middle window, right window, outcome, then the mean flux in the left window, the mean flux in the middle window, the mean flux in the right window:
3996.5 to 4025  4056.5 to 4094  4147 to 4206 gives 0.6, 37.8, 37.5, 38.7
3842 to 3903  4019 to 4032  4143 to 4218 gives -3.1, 22.1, 37.5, 38.7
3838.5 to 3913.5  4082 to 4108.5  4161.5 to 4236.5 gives -4.3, 22.5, 38.1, 37.8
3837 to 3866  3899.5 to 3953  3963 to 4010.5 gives 8.8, 20.6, 21.1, 29.3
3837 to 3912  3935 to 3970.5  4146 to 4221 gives 8.3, 22.1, 20.2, 38.8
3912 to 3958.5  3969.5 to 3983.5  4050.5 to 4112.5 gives 0.7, 20.5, 24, 37.2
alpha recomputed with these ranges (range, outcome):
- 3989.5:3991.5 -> 36.2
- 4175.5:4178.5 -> 39.1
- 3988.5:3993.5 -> 36.5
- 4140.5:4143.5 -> 39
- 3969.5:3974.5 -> 16.1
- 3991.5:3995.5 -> 37.4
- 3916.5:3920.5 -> 24.4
